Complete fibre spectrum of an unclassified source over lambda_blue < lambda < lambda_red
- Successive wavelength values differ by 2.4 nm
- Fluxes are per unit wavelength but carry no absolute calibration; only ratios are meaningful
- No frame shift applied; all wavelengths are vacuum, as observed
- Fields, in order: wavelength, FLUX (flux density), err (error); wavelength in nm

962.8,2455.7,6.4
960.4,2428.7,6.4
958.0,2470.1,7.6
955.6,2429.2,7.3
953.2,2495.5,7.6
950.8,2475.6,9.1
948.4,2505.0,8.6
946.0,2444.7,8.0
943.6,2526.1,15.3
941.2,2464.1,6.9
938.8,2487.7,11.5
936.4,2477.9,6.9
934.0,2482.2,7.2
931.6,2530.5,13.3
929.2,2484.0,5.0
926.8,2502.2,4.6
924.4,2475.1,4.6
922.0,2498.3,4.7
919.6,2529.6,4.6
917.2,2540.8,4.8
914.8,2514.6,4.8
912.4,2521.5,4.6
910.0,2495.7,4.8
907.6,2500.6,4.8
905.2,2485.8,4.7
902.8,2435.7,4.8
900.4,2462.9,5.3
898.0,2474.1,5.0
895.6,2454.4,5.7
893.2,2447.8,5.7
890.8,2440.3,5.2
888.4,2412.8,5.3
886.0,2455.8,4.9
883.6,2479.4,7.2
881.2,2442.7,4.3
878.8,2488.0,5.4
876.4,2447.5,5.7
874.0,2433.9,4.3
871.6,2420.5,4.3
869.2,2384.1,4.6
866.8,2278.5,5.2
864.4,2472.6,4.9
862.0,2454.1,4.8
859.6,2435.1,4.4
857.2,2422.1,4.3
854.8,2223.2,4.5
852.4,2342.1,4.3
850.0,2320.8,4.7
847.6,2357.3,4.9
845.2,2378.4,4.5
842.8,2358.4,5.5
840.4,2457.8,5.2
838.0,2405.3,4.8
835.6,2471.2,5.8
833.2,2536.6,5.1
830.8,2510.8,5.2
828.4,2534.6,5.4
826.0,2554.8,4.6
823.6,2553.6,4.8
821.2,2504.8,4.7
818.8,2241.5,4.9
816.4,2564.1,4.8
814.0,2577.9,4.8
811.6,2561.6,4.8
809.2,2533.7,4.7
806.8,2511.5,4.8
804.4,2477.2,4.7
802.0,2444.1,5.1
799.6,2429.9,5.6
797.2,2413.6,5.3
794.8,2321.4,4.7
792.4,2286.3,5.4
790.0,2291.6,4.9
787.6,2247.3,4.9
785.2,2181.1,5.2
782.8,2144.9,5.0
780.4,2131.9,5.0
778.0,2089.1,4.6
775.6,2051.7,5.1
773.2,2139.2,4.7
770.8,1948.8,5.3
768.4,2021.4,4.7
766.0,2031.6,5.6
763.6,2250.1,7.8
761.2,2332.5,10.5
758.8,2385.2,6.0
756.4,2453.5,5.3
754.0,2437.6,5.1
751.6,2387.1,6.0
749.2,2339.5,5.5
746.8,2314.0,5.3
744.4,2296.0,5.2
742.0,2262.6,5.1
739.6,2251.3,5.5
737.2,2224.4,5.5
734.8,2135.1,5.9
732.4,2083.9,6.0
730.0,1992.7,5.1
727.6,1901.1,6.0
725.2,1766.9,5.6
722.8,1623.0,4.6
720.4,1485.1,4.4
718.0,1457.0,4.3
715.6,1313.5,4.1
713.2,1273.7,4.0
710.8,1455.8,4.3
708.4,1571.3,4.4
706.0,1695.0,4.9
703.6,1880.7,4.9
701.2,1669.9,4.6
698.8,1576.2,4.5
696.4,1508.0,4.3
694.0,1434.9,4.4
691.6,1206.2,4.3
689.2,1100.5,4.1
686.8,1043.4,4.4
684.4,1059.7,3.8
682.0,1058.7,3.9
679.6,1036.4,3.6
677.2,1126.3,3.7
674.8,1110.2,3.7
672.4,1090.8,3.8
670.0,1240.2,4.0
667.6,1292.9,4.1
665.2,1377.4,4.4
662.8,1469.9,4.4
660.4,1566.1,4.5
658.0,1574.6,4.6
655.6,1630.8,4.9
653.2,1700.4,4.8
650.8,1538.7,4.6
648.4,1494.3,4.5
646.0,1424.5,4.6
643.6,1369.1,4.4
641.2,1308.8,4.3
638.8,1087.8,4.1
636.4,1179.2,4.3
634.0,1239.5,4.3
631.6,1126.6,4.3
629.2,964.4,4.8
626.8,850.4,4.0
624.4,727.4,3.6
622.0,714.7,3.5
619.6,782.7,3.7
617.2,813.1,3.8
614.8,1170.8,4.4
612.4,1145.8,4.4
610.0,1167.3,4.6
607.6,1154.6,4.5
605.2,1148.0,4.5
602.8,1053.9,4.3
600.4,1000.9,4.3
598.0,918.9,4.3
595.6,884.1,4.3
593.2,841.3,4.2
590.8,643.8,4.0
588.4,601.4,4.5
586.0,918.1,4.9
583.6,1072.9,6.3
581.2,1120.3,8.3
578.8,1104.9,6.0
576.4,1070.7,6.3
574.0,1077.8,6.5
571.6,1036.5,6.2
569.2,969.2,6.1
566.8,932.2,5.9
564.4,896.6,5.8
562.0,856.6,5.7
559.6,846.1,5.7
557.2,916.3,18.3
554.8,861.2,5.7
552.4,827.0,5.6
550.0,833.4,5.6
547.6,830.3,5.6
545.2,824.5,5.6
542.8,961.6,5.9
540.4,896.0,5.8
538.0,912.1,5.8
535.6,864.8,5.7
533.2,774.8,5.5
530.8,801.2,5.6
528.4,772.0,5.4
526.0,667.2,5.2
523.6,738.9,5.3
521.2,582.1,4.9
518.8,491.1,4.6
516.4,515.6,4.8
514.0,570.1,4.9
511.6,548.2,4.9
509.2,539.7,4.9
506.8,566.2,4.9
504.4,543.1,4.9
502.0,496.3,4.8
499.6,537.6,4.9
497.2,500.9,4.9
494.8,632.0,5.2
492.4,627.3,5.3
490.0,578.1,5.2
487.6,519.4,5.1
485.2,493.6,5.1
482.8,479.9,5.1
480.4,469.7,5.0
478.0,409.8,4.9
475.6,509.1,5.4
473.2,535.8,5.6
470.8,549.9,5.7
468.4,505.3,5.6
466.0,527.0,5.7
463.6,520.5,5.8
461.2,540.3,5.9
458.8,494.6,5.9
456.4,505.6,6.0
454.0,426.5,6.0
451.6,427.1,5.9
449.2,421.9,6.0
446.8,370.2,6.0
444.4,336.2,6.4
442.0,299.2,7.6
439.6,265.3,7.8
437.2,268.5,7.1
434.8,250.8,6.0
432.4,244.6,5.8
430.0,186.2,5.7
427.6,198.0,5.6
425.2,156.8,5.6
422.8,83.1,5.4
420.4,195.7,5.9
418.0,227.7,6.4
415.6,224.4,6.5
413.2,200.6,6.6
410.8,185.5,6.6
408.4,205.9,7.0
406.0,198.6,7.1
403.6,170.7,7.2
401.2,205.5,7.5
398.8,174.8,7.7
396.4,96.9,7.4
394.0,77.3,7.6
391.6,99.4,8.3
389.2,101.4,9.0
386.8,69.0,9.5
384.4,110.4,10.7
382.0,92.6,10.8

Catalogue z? 0.000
